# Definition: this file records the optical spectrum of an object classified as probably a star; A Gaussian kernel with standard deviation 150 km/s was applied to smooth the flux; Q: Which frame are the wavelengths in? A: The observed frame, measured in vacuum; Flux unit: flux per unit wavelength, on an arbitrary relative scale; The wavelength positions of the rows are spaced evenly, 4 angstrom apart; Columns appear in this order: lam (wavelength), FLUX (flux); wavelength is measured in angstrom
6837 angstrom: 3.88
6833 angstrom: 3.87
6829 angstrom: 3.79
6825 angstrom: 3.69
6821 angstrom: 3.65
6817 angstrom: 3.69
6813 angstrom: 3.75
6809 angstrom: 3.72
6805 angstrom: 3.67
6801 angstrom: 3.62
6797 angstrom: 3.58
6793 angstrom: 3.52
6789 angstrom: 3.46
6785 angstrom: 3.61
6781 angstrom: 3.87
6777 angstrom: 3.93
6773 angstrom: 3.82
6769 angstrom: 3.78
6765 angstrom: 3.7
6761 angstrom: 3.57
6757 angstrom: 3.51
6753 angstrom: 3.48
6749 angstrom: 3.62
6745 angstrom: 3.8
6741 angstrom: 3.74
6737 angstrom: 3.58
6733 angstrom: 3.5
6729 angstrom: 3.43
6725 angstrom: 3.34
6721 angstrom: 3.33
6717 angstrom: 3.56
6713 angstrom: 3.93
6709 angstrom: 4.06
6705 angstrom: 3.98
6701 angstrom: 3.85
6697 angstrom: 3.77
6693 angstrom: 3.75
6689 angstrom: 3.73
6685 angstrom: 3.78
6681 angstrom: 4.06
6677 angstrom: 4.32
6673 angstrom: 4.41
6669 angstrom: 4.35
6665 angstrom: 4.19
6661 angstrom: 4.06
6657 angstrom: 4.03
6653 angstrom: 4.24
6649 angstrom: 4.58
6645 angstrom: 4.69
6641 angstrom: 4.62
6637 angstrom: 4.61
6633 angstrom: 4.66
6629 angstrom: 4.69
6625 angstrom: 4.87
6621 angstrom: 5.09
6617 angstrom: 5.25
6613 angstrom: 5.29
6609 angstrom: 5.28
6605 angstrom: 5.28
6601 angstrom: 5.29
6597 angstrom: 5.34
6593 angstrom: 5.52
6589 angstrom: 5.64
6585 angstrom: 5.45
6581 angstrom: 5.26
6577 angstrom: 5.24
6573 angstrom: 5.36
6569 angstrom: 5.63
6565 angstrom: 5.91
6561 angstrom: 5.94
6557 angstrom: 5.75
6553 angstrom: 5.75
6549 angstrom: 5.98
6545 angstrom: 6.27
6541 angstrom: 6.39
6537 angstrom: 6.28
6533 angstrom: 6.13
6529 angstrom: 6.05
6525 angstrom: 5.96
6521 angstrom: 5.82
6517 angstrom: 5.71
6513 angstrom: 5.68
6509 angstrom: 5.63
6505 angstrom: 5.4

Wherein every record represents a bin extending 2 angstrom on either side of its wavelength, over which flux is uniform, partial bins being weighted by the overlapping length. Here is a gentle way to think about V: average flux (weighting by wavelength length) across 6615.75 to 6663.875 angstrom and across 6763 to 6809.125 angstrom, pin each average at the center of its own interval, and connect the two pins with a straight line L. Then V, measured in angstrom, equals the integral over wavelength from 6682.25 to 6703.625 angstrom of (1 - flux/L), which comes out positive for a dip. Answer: 2.4 angstrom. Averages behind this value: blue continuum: 4.6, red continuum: 3.69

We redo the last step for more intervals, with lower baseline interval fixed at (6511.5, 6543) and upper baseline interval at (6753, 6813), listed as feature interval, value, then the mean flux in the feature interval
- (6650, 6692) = 5.1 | 4.12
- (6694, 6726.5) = 4.5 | 3.73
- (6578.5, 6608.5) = 0.1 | 5.39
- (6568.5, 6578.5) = 0.4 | 5.39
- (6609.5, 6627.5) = 0.2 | 5.13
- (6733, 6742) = 1.0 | 3.62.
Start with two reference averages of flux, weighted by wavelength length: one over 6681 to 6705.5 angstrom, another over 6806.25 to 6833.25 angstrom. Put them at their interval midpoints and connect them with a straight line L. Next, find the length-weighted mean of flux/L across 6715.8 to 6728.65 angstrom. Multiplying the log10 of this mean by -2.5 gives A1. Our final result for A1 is 0.119 mag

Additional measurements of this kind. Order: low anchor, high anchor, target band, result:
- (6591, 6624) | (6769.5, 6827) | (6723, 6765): 0.16 mag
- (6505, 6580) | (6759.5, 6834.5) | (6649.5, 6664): 0.17 mag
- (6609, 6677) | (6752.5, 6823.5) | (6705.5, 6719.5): 0.09 mag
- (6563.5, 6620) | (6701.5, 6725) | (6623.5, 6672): 0.04 mag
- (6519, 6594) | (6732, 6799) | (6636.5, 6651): 0.06 mag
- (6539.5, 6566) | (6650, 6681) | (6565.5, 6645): 0.00 mag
